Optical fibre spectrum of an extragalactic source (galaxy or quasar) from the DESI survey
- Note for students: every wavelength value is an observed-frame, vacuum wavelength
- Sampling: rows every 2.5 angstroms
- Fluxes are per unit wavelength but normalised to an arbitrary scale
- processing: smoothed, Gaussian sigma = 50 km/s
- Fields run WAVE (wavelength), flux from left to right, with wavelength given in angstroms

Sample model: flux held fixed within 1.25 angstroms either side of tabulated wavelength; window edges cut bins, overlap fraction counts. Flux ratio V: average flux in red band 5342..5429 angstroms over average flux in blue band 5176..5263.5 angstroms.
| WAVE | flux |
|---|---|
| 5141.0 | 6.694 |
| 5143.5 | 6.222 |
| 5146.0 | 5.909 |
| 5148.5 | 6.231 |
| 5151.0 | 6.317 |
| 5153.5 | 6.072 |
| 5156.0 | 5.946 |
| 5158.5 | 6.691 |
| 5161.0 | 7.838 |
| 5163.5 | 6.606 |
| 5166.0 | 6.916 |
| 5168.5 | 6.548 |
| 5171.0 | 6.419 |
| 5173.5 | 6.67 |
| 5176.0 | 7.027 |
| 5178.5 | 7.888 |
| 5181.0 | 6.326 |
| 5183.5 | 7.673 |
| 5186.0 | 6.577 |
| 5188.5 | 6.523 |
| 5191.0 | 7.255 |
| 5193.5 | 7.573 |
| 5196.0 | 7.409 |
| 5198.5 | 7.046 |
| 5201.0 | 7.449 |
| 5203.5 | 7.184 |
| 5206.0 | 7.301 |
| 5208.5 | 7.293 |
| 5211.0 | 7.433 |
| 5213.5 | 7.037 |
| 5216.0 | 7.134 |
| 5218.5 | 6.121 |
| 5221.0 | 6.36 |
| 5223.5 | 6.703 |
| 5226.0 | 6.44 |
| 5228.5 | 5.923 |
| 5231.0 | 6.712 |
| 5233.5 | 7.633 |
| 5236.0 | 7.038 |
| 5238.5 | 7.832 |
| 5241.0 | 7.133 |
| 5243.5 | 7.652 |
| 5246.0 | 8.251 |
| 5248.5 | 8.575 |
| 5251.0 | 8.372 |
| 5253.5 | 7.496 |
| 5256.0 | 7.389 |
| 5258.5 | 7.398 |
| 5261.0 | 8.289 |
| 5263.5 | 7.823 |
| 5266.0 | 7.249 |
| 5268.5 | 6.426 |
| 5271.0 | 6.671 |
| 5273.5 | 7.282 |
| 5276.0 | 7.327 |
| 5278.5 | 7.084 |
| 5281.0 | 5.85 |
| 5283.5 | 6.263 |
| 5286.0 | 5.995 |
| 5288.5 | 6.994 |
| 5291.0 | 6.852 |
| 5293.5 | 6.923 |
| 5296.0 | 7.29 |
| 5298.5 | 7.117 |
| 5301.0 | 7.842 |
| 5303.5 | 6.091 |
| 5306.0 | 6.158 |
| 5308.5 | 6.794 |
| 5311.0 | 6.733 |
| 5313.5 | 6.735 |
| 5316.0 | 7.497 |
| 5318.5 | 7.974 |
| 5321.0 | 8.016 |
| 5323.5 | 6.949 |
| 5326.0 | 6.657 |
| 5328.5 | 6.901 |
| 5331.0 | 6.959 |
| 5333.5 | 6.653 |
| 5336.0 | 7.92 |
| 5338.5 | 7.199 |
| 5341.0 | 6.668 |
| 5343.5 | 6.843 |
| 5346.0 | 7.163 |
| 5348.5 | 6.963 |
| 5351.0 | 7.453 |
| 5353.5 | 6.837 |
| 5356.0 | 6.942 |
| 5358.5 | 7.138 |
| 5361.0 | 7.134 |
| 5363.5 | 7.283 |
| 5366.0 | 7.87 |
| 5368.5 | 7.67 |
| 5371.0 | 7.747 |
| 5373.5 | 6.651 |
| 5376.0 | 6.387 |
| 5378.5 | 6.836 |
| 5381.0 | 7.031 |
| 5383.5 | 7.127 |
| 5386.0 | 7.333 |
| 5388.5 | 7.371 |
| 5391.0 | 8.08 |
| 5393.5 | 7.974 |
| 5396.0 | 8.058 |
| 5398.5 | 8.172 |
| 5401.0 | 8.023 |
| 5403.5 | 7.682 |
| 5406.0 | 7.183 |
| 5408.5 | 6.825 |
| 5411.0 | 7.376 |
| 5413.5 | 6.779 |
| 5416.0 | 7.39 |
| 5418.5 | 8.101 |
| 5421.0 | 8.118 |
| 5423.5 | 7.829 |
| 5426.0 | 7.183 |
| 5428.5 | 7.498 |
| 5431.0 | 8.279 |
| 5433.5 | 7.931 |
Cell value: 1.02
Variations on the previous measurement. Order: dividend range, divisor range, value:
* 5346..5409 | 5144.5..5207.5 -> 1.07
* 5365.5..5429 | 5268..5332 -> 1.08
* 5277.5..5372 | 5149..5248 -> 1.01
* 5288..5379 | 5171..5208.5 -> 0.99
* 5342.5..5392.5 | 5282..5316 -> 1.06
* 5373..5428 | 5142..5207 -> 1.09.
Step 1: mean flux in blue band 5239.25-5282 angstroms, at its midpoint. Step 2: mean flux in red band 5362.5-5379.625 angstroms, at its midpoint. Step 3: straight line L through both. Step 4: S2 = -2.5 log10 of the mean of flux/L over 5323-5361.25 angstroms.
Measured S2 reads 0.04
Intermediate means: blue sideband 7.44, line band 7.02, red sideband 7.21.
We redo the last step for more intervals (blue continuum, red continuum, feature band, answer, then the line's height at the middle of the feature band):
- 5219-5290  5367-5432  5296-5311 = 0.065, 7.26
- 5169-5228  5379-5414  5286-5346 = 0.041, 7.29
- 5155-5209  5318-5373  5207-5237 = 0.037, 7.06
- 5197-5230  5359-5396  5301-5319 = 0.043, 7.15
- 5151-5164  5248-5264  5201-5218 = 0.011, 7.28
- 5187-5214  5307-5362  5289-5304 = 0.010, 7.13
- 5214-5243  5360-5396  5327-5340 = 0.014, 7.2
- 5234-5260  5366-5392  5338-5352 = 0.050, 7.37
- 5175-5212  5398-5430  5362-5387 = 0.043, 7.48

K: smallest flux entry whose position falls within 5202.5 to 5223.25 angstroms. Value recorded 6.121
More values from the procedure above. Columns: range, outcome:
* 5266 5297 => 5.85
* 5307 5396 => 6.387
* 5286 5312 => 5.995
